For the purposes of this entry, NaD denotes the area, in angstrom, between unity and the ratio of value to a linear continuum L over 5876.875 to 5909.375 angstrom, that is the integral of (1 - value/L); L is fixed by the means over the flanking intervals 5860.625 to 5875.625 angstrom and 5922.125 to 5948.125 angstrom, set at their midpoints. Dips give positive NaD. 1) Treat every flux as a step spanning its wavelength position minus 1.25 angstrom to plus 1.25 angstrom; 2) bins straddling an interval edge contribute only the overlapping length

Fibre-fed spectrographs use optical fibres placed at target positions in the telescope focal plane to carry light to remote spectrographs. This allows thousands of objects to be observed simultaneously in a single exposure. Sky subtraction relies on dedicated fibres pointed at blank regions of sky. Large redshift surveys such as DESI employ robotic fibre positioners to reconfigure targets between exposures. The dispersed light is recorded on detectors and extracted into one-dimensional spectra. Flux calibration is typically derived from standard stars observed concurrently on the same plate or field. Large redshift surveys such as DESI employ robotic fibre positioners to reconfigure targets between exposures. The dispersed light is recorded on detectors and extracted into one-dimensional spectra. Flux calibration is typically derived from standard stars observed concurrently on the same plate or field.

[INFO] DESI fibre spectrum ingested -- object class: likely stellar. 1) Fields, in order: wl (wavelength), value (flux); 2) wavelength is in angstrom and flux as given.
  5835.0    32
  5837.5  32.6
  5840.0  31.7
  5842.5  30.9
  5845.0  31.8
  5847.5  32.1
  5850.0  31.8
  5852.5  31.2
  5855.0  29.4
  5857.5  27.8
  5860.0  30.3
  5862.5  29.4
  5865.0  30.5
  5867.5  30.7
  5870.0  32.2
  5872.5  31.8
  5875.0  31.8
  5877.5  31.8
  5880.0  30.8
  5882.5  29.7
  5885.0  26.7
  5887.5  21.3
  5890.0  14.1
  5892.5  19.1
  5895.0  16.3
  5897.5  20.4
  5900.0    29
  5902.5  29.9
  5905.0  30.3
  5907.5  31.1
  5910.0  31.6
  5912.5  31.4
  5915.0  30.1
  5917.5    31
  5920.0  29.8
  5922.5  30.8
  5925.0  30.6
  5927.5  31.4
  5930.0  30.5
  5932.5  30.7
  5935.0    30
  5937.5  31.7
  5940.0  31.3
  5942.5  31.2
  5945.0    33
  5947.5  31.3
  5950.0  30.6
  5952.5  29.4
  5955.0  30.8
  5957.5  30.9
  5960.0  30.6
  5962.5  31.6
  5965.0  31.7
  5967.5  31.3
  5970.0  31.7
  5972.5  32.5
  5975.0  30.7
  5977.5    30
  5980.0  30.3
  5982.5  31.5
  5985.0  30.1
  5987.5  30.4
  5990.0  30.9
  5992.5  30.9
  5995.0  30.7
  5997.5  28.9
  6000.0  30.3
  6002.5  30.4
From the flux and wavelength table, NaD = 5.9 angstrom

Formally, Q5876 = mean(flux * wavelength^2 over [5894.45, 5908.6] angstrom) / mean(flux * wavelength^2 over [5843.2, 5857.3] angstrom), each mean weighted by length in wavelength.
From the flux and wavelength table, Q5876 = 0.9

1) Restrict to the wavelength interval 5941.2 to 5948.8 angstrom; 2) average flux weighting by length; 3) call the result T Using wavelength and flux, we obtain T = 31.8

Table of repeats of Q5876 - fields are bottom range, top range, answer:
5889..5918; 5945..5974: 1.21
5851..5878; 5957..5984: 1.06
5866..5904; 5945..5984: 1.21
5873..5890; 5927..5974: 1.15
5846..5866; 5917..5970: 1.05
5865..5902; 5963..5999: 1.21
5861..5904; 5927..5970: 1.18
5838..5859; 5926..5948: 1.04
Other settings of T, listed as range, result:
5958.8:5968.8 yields 31.3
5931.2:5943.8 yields 31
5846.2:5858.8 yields 30.5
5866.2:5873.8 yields 31.6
